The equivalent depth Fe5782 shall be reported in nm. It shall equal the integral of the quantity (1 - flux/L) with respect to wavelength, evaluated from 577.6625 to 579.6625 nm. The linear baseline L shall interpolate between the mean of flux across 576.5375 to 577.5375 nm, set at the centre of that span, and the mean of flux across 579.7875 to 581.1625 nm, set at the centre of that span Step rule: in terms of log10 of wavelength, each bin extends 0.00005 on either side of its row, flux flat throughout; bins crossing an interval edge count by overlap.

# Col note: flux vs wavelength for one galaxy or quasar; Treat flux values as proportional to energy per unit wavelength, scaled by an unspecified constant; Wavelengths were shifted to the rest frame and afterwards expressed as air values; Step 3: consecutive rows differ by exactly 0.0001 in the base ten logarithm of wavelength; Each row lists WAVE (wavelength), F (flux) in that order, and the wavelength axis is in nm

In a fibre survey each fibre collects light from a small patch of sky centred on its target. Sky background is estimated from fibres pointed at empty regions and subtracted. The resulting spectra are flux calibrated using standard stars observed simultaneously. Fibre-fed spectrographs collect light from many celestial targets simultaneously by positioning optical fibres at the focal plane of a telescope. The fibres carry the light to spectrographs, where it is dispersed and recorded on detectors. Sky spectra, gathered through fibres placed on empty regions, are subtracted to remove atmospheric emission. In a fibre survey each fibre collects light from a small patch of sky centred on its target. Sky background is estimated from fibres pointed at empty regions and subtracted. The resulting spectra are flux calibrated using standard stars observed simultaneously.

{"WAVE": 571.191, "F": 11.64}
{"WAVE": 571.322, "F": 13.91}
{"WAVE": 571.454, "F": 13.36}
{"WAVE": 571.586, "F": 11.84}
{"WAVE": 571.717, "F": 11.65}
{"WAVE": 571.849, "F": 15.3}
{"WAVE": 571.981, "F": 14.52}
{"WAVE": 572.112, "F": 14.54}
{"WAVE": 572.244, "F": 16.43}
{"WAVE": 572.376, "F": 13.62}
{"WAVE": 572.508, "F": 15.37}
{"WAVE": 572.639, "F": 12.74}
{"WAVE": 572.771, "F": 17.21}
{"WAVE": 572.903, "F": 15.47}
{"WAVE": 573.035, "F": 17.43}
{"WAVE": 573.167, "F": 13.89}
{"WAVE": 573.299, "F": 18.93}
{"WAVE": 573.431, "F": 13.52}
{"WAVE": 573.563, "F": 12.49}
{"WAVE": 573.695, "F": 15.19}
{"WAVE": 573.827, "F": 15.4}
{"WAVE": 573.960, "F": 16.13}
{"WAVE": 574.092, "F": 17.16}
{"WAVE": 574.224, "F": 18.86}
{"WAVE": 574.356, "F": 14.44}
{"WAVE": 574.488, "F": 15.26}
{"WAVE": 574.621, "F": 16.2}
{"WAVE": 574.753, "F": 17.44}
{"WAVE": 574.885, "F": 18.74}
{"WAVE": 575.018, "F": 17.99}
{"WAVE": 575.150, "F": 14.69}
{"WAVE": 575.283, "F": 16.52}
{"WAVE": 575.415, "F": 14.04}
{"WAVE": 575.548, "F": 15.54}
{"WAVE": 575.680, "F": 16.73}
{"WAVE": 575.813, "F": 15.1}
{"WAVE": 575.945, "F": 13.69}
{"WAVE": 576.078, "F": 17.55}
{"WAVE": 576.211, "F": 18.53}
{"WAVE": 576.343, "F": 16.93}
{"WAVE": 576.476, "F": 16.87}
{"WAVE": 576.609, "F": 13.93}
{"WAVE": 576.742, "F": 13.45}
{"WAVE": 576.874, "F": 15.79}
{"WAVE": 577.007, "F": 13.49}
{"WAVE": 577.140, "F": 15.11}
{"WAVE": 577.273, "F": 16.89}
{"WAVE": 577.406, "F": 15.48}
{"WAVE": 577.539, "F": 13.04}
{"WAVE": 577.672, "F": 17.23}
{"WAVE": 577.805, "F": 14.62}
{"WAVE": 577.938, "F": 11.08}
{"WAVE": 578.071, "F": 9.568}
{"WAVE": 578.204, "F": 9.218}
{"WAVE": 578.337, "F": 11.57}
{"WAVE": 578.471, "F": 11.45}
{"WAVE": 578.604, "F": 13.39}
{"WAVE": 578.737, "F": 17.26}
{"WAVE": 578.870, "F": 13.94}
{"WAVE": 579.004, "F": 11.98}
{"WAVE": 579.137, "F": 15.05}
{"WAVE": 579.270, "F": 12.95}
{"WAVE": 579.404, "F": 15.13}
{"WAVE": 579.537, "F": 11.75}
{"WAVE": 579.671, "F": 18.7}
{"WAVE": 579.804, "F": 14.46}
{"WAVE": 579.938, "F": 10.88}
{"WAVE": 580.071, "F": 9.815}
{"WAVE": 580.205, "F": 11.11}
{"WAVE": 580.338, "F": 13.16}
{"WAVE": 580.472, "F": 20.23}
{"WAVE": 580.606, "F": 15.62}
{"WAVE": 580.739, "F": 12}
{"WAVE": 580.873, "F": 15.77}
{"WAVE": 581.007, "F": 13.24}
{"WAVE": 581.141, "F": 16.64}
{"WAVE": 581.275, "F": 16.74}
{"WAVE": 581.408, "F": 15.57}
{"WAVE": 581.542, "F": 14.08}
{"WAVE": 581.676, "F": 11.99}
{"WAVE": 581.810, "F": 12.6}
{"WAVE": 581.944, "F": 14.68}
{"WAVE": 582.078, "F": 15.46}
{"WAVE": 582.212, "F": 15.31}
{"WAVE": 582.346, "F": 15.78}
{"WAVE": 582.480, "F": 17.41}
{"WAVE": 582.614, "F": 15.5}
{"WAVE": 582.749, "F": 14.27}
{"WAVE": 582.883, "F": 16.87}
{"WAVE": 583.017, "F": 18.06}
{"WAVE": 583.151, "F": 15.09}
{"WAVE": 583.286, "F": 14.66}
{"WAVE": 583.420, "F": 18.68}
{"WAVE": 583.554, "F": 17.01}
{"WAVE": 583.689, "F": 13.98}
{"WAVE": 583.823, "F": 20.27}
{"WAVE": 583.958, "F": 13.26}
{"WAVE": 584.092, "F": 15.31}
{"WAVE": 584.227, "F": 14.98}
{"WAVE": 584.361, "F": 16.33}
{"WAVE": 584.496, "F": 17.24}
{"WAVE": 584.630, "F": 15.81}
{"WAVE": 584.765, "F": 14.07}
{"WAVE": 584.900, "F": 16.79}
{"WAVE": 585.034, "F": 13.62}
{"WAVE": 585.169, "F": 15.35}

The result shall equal 0.16 nm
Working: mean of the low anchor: 14.8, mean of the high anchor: 13.8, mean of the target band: 13.1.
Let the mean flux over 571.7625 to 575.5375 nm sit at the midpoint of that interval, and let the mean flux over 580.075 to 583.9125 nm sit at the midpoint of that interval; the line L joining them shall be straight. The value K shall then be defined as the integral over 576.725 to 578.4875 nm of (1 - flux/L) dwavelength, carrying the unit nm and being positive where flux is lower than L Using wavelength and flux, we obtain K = 0.230 nm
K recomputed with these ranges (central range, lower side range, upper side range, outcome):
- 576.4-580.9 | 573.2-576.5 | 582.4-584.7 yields 0.63 nm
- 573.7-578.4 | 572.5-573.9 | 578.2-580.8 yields -0.24 nm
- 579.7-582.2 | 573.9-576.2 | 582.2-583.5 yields 0.31 nm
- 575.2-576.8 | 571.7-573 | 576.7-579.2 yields -0.19 nm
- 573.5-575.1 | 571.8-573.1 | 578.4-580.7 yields -0.15 nm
